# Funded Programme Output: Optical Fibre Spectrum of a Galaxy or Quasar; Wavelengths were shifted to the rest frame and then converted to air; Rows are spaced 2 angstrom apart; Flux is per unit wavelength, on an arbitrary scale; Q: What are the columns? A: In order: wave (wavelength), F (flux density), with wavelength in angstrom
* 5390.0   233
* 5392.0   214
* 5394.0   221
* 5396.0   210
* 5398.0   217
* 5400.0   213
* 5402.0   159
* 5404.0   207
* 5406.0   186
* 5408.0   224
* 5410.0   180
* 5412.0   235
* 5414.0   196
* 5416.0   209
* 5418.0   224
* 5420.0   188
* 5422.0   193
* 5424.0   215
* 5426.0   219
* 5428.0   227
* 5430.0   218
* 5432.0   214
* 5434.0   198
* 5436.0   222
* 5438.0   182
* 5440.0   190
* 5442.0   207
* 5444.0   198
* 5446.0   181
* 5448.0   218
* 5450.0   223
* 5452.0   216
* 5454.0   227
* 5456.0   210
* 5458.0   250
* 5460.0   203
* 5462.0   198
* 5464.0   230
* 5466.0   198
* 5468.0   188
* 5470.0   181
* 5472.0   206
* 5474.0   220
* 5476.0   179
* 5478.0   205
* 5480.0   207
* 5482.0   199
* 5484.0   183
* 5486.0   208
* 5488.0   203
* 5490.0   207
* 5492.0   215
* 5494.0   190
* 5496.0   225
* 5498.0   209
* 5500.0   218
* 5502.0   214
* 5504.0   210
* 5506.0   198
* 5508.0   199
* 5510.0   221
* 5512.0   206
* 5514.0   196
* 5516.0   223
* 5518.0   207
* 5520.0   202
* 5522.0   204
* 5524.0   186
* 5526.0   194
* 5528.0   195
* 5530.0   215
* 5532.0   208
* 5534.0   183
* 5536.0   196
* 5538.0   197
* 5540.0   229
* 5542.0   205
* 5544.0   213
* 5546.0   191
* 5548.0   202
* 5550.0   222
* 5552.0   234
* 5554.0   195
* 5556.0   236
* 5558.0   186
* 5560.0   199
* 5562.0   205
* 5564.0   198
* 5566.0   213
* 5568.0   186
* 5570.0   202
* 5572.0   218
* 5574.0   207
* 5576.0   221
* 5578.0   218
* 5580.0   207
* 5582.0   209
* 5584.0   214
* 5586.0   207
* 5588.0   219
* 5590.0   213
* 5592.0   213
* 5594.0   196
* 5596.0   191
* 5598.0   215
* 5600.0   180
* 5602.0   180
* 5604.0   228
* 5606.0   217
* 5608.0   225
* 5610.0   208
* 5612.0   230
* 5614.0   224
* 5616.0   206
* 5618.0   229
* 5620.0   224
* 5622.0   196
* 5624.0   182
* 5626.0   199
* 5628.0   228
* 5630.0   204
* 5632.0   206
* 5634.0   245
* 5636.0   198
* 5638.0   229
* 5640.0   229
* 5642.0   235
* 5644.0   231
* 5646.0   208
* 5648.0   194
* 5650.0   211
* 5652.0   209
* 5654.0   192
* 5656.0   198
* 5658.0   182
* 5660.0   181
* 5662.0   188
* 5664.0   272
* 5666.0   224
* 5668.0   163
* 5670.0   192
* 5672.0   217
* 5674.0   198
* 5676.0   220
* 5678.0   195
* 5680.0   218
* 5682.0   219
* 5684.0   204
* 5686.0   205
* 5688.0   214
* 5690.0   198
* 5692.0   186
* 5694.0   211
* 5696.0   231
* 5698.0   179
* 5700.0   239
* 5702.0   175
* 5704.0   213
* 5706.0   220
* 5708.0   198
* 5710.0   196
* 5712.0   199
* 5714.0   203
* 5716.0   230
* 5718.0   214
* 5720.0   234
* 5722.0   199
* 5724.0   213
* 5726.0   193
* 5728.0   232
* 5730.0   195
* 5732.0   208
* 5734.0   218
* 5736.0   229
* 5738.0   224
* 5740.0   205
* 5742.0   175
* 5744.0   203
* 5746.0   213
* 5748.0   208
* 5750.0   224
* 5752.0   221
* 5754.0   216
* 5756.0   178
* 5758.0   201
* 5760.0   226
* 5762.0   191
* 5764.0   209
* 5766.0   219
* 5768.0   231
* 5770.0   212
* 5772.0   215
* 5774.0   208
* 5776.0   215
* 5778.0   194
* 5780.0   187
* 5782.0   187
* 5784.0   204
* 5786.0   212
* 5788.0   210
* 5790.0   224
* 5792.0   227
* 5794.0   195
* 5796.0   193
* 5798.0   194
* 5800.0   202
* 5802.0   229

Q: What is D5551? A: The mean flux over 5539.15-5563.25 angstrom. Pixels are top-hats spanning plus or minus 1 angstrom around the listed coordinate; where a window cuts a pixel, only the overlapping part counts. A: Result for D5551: 210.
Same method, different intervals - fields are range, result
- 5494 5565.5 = 206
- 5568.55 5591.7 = 212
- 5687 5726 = 208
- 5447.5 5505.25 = 208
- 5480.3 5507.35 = 206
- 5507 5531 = 204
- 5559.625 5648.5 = 211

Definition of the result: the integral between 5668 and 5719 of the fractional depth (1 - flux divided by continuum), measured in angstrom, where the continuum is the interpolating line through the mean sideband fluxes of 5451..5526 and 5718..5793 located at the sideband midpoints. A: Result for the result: 0.7 angstrom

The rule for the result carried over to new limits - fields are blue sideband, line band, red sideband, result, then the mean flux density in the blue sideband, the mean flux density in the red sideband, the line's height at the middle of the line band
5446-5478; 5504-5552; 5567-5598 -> 0.9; 209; 208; 208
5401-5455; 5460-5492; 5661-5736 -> 0.8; 206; 209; 206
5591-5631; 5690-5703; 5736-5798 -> 0.3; 209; 208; 208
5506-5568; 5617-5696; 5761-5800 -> -1.2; 205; 207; 206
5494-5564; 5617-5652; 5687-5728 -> -1.2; 206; 208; 207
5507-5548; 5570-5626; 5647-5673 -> -2.0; 203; 202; 203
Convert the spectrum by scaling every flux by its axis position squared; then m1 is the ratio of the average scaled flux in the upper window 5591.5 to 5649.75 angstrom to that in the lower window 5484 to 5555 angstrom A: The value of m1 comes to 1.07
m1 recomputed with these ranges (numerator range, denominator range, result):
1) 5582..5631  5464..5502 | 1.08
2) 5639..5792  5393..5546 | 1.11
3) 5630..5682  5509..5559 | 1.06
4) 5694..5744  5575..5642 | 1.02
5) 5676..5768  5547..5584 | 1.06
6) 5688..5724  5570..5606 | 1.04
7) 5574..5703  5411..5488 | 1.08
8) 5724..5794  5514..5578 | 1.10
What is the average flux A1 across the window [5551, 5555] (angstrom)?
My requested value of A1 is 214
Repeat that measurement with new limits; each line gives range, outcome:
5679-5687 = 212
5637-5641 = 229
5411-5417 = 213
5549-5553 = 228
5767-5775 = 216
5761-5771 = 212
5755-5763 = 199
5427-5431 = 222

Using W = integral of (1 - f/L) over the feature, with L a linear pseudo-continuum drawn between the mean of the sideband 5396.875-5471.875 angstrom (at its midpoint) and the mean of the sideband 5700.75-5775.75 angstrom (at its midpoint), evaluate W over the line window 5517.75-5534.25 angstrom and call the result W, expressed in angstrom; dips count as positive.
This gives 0.62 angstrom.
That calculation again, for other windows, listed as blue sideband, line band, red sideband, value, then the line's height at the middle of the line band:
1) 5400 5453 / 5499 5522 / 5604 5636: 0.1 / 209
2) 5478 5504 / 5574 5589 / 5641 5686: -0.5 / 207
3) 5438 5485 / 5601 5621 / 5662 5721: -0.9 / 207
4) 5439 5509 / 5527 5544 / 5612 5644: 0.5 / 210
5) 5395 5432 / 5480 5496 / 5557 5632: 0.4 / 207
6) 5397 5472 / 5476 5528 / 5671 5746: 0.6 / 207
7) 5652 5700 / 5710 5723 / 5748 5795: -0.3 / 206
